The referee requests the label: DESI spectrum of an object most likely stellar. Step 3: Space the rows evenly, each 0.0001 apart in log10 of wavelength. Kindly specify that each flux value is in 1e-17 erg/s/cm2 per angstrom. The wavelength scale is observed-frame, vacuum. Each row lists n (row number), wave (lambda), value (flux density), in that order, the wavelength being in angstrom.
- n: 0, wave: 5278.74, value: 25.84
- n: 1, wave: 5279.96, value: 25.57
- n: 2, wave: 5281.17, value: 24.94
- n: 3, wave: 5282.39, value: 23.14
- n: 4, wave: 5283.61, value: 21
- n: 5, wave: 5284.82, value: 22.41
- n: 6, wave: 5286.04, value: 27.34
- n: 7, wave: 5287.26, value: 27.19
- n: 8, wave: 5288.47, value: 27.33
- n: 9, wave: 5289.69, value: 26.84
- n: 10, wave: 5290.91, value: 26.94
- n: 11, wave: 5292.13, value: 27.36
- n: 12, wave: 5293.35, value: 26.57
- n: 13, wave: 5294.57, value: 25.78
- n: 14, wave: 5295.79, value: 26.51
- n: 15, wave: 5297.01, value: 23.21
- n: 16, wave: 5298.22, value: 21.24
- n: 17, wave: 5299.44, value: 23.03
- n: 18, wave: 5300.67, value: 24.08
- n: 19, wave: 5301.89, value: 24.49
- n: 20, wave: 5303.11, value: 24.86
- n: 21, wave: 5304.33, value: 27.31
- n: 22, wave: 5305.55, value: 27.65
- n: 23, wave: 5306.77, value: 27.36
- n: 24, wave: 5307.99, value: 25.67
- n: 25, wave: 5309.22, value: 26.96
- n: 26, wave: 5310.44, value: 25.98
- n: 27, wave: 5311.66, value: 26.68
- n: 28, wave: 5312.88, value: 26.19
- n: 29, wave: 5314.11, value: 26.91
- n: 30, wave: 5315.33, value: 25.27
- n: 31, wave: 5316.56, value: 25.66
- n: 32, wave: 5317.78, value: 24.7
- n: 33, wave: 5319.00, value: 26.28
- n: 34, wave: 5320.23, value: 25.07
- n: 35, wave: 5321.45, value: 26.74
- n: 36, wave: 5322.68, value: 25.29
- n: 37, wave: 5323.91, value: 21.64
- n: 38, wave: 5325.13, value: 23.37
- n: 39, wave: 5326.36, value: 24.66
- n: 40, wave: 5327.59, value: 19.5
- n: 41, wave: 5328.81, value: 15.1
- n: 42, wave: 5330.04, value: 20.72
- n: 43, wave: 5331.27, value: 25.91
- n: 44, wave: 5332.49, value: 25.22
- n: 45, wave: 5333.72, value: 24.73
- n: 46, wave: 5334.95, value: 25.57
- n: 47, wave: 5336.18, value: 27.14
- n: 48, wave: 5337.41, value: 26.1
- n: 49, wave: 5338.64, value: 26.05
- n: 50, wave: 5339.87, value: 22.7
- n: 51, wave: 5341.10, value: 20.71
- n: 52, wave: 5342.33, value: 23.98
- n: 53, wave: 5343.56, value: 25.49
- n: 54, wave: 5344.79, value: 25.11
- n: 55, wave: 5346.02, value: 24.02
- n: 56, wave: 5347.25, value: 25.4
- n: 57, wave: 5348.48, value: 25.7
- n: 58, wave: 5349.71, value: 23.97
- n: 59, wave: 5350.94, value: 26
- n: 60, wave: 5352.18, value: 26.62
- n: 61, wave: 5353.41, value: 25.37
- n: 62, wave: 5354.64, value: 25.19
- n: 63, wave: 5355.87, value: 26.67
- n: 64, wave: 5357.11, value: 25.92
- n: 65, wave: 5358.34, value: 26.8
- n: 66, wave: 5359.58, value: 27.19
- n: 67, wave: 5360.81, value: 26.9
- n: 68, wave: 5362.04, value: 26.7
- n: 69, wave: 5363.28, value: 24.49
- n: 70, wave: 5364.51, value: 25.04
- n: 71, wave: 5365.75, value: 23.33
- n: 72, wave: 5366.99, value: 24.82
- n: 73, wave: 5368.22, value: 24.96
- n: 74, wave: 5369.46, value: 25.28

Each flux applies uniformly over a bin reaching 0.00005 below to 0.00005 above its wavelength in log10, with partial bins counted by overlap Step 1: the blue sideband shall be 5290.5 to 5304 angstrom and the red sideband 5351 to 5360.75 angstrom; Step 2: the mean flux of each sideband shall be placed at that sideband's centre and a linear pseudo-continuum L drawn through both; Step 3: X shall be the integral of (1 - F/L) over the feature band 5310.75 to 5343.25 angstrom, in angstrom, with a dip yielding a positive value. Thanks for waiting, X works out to 1.6 angstrom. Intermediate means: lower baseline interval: 24.9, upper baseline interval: 26.3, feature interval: 24.3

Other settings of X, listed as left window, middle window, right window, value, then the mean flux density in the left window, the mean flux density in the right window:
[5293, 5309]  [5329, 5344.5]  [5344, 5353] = 0.6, 25.2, 25.3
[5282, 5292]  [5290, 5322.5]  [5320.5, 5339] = -1.3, 25.4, 23.8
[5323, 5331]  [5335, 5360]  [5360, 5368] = -2.0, 21.2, 25.3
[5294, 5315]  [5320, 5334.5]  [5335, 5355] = 1.2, 25.5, 25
